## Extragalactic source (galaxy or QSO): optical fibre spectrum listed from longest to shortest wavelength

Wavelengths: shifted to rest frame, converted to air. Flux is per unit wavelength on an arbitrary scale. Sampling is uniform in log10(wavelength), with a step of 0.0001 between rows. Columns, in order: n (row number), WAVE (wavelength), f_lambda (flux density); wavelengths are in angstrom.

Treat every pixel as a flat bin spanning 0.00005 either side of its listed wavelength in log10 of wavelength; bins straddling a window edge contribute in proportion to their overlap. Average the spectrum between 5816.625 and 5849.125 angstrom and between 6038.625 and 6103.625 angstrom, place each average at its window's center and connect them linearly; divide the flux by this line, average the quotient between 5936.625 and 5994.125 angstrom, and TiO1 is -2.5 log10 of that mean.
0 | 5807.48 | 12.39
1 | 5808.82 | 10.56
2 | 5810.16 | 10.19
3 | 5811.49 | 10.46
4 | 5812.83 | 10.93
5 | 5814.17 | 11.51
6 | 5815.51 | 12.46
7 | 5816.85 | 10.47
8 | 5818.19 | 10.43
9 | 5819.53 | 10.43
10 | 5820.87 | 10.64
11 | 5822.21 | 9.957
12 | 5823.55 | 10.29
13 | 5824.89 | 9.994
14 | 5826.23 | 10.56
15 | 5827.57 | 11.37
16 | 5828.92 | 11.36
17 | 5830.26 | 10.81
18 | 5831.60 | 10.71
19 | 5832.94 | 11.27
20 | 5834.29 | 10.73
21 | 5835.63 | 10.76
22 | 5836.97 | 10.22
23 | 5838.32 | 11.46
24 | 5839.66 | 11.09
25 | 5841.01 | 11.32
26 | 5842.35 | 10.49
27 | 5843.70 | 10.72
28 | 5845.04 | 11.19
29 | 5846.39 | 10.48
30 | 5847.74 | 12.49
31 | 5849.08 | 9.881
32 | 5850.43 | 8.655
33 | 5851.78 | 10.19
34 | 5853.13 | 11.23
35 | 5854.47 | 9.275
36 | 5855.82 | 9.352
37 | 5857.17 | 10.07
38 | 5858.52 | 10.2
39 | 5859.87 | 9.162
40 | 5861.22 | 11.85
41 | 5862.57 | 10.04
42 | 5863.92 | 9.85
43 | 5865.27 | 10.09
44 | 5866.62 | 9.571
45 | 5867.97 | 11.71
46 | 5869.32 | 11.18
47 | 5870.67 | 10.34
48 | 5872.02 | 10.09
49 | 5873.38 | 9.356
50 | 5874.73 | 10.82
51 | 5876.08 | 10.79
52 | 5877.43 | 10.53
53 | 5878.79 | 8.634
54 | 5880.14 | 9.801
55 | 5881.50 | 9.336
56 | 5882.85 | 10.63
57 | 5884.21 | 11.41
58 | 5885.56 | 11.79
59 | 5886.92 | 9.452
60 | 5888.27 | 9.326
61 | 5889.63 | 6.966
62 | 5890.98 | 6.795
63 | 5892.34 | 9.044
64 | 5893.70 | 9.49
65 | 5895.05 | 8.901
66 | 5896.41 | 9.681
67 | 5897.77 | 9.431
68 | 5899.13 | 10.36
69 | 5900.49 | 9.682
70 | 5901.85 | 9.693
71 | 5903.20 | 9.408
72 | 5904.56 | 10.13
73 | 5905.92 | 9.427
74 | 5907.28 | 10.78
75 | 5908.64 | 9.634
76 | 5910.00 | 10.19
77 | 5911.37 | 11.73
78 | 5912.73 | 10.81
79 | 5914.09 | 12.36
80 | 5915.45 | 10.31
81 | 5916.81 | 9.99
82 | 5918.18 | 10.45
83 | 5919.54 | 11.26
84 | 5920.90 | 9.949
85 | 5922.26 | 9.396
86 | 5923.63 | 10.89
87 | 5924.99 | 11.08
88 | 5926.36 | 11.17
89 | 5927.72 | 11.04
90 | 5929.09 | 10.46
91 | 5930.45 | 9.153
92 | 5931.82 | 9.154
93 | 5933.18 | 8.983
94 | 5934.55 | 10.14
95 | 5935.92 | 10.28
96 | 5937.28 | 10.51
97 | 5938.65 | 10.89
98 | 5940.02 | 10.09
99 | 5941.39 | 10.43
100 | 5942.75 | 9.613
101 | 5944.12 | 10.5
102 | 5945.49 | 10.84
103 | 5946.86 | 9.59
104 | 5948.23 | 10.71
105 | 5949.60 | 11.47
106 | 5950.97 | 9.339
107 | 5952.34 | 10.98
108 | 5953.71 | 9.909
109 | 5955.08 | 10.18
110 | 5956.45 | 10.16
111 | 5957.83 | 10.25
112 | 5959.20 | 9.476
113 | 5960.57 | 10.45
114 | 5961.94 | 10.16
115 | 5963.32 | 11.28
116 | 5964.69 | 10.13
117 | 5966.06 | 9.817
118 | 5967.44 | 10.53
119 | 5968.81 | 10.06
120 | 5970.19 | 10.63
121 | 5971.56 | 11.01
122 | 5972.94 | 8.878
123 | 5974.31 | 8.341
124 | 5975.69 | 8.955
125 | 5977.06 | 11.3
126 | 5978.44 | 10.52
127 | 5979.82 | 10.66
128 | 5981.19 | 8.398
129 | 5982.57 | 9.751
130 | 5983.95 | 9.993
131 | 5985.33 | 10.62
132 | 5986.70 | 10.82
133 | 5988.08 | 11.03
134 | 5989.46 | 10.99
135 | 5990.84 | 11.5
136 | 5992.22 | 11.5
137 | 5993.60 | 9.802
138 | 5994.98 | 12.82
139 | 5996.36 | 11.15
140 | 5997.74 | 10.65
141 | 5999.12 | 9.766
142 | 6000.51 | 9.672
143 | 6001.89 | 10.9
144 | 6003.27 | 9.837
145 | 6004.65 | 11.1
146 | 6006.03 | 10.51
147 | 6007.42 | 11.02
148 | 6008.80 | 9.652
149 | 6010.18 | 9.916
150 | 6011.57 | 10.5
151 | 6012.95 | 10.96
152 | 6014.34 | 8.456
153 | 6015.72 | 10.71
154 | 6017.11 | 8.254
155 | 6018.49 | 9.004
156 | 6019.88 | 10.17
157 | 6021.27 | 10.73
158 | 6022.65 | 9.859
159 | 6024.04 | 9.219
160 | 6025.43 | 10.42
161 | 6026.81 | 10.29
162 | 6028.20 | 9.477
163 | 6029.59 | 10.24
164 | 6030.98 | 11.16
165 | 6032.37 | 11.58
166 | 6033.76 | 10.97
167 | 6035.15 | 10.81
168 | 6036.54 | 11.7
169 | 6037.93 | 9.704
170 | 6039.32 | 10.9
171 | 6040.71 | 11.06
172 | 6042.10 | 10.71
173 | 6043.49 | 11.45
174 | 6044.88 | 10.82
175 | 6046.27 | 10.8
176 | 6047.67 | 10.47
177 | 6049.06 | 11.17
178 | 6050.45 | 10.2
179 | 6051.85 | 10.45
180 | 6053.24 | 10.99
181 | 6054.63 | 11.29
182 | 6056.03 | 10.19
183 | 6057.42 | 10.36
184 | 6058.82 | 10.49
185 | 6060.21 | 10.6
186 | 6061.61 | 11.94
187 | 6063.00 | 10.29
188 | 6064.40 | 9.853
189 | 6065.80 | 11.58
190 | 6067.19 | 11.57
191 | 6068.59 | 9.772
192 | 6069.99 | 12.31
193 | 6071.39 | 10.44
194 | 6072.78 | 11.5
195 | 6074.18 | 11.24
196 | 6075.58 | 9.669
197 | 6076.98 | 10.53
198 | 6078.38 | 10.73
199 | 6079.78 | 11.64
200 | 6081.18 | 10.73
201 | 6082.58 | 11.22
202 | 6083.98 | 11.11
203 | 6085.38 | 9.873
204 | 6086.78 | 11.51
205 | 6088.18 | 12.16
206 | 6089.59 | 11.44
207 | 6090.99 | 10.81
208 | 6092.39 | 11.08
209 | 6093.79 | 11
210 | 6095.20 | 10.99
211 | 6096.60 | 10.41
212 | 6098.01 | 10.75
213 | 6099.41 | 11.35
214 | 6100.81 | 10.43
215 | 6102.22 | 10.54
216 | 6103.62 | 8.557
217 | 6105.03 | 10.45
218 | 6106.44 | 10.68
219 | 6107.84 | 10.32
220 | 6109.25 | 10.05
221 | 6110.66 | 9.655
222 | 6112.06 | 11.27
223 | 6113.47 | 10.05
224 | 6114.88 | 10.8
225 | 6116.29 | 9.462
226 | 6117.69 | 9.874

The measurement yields 0.06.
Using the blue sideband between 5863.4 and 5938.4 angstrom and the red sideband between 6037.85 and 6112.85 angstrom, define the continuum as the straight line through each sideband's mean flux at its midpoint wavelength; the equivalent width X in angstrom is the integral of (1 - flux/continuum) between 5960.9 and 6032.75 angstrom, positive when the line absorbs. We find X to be 1.2 angstrom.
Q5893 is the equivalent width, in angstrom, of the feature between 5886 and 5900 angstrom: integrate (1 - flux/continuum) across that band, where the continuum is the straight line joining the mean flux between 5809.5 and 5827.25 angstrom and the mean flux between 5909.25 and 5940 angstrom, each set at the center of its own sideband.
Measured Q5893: 2.0 angstrom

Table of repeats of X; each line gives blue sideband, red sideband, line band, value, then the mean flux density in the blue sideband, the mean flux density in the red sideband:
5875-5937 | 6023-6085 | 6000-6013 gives 0.2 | 10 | 10.8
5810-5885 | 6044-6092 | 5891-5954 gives 2.8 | 10.5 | 10.9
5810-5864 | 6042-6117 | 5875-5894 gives 1.9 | 10.6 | 10.7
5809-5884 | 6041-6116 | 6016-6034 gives 1.0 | 10.5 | 10.8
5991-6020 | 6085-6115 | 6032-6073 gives -1.4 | 10.3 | 10.6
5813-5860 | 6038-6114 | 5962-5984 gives 1.4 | 10.6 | 10.8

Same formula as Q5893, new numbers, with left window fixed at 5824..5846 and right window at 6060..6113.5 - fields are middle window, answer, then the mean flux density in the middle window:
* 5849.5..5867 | 1.43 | 9.97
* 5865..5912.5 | 4.16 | 9.9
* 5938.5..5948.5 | 0.50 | 10.3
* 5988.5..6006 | 0.02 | 10.8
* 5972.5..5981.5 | 0.98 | 9.66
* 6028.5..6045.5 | -0.15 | 10.9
